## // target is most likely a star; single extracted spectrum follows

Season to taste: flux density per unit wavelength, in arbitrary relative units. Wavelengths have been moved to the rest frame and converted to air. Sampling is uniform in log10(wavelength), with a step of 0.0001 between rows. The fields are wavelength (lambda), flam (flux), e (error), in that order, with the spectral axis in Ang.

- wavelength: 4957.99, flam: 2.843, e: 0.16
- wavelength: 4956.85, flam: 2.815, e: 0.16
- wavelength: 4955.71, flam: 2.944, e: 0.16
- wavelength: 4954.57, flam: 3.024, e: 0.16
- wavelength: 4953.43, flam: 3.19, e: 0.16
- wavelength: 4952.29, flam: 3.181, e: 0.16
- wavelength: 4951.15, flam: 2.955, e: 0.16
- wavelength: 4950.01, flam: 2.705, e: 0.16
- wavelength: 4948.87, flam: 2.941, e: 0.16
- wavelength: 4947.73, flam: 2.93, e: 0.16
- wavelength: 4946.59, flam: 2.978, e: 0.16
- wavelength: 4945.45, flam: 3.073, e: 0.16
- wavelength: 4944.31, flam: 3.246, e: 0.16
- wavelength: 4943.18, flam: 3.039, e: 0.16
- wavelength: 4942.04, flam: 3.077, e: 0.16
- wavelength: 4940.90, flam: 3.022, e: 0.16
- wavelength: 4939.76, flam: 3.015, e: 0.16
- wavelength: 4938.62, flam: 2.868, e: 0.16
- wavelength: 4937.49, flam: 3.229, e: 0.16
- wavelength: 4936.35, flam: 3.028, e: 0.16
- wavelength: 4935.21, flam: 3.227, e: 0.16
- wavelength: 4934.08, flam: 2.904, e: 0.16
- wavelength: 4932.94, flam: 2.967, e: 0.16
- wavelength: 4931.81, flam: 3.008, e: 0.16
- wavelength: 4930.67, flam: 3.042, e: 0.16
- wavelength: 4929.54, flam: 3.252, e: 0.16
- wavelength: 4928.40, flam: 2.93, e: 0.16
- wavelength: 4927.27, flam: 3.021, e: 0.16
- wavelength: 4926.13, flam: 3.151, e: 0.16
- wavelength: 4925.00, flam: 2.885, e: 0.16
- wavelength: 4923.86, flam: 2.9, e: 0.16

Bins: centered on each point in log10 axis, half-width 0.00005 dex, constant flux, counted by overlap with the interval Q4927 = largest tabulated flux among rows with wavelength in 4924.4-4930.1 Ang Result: 3.252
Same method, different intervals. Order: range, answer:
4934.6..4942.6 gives 3.229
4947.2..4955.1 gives 3.19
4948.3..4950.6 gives 2.941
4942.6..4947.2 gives 3.246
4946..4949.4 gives 2.978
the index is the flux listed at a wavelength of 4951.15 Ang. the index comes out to 2.955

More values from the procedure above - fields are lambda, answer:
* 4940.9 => 3.022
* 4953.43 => 3.19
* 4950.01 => 2.705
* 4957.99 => 2.843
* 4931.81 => 3.008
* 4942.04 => 3.077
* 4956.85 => 2.815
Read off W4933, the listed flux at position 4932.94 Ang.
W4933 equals 2.967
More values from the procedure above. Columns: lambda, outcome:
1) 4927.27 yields 3.021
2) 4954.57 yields 3.024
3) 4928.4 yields 2.93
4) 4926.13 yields 3.151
